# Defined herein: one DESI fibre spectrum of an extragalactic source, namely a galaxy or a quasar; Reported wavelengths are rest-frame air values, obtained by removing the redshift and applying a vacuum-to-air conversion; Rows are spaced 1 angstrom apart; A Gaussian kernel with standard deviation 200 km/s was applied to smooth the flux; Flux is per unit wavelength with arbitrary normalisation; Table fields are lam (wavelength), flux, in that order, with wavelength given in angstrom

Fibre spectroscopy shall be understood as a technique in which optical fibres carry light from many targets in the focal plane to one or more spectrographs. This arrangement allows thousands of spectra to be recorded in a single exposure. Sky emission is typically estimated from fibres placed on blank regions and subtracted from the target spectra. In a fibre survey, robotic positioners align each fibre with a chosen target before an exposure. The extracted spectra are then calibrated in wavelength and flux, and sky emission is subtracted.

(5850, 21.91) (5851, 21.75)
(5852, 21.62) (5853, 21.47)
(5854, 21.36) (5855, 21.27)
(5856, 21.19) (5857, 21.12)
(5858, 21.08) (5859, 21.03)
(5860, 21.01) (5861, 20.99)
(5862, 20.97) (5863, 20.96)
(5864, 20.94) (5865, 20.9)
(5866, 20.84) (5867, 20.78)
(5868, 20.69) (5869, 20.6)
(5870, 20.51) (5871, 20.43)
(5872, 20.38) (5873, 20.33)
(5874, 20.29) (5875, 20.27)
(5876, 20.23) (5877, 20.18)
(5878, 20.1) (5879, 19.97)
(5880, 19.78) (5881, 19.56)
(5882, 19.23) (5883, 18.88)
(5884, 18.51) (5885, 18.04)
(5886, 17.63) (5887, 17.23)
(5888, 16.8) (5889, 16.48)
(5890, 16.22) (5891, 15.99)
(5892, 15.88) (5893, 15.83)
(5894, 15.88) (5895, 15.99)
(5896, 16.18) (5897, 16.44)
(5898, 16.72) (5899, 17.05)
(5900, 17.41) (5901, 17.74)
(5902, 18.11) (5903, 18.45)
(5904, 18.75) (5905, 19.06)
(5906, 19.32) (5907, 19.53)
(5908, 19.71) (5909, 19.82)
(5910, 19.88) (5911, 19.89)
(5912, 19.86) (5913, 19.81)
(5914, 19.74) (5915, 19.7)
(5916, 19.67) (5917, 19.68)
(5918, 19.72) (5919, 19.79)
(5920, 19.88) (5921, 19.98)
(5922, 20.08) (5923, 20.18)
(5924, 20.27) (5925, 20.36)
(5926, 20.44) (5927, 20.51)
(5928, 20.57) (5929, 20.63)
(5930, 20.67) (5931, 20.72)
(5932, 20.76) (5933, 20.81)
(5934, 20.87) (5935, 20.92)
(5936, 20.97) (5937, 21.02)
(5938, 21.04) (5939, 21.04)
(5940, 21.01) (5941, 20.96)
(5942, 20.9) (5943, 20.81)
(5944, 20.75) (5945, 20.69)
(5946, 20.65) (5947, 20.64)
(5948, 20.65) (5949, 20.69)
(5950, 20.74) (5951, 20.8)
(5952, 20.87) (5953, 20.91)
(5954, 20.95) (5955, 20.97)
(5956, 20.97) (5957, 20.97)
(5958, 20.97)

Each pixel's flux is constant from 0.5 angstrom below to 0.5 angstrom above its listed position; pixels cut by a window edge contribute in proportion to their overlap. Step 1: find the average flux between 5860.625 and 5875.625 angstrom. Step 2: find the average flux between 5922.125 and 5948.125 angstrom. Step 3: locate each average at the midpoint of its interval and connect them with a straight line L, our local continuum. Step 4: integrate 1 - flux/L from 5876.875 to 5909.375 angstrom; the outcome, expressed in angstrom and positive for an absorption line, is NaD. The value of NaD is 4.3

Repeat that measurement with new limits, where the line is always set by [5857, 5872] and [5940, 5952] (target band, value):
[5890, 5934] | 3.8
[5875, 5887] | 0.9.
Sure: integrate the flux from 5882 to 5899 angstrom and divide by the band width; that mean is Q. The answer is 16.9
